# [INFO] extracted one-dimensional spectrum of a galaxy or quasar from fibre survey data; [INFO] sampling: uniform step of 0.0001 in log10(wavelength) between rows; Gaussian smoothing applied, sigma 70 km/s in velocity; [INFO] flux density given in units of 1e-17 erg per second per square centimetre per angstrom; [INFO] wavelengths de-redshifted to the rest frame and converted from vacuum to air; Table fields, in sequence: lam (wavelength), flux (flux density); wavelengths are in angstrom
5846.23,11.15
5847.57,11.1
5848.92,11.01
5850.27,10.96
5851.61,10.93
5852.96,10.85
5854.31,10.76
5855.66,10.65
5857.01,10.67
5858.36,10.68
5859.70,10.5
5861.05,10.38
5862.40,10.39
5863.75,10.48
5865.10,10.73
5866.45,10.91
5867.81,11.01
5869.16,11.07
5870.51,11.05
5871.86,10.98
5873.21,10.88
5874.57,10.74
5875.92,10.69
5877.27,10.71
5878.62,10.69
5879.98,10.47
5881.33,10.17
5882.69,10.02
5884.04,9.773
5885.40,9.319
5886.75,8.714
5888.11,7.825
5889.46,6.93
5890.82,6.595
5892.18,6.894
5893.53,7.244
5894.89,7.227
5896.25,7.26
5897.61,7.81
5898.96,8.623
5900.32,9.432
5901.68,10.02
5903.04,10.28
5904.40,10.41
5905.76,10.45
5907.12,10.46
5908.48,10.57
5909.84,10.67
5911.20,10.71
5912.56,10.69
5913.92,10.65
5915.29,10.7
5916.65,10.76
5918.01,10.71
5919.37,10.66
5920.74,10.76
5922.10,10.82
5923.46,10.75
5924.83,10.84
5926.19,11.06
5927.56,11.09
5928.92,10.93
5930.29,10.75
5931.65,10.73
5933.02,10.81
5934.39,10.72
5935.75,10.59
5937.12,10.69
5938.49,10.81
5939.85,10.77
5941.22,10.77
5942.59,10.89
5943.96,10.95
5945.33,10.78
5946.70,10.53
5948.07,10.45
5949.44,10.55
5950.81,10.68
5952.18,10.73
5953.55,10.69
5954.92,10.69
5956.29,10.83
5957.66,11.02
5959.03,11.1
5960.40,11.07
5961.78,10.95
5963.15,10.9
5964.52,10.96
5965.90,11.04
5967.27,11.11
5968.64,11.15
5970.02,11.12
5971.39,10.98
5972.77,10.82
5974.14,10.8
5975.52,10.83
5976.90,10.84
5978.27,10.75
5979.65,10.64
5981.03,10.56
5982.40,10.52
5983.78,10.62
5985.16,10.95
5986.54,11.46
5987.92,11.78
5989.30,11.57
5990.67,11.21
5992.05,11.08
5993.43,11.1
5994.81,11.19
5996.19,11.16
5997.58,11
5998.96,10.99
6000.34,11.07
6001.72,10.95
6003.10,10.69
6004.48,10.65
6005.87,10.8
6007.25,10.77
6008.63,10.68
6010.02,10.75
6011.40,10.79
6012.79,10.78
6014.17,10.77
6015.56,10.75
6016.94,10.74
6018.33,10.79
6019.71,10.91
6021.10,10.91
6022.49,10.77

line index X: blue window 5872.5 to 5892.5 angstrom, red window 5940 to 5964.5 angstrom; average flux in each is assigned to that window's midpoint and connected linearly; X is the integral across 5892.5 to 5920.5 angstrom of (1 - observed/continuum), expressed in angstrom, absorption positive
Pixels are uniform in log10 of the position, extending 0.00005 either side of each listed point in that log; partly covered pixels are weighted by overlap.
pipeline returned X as 0.4 angstrom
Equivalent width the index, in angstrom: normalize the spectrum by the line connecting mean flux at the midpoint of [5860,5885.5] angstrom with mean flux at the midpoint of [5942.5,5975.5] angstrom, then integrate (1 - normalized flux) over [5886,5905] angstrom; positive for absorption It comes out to 4.3 angstrom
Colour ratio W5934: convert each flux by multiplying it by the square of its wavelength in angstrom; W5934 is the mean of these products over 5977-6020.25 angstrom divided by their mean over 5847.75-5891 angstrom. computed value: 1.11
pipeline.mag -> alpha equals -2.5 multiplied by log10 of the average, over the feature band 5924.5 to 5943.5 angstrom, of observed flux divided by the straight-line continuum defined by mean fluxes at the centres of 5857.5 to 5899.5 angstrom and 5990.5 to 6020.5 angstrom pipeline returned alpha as -0.07 mag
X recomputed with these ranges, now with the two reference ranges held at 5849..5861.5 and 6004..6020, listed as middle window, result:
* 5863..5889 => 1.1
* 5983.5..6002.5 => -0.7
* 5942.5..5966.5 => -0.2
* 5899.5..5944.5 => 0.4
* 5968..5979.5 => -0.2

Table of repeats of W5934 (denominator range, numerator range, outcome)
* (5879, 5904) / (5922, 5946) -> 1.27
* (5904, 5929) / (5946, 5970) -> 1.03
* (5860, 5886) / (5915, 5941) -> 1.04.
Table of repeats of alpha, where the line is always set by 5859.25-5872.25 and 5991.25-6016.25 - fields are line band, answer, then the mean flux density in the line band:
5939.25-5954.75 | 0.013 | 10.7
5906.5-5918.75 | 0.013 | 10.7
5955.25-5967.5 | -0.014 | 11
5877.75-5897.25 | 0.255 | 8.52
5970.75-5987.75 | 0.002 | 10.8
